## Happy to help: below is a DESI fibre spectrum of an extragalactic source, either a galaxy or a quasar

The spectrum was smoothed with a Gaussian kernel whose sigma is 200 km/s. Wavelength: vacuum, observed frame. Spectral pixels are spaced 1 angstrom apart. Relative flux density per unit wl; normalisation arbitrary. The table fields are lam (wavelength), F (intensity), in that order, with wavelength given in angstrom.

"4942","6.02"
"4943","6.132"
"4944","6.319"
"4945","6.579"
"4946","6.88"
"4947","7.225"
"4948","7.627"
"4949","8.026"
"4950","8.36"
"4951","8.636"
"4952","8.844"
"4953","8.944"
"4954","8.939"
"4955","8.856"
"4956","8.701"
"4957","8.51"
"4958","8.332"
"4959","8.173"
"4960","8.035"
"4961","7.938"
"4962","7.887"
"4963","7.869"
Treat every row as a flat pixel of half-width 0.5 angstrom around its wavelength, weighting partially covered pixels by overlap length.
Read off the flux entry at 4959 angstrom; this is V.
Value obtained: 8.173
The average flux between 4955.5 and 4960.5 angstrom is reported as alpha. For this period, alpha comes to 8.35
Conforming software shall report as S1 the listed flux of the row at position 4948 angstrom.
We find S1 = 7.627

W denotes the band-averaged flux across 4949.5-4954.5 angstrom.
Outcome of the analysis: 8.74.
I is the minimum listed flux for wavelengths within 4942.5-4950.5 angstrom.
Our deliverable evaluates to 6.132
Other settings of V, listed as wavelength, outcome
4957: 8.51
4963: 7.869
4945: 6.579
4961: 7.938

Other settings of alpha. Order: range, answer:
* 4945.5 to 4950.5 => 7.62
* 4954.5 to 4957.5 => 8.69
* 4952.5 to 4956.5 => 8.86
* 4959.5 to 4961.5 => 7.99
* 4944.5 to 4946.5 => 6.73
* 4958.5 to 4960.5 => 8.1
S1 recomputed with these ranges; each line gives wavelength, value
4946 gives 6.88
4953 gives 8.944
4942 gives 6.02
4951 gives 8.636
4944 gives 6.319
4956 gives 8.701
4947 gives 7.225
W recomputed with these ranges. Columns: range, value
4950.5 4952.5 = 8.74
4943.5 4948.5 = 6.93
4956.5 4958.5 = 8.42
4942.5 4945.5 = 6.34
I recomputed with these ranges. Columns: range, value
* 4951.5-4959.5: 8.173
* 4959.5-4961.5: 7.938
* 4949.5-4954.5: 8.36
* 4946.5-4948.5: 7.225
